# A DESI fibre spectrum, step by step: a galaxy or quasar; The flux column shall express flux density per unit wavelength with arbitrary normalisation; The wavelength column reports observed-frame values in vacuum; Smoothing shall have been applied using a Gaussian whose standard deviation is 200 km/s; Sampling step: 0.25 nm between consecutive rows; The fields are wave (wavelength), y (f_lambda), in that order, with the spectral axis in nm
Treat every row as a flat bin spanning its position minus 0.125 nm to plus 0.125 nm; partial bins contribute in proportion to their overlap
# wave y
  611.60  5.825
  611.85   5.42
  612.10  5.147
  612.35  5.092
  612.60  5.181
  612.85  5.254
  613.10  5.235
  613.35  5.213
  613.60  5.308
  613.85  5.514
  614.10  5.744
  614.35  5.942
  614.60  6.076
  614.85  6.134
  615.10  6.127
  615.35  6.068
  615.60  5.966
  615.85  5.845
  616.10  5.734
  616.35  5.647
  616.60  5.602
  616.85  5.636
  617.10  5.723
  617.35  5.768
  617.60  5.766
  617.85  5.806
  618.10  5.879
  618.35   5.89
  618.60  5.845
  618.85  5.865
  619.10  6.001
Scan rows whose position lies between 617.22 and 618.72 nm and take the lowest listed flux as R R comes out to 5.766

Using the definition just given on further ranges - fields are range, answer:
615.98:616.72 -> 5.602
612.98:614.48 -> 5.213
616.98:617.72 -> 5.723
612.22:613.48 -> 5.092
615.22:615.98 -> 5.845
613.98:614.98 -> 5.744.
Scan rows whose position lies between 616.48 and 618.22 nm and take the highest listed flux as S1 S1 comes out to 5.879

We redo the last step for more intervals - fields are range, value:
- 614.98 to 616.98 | 6.127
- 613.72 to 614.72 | 6.076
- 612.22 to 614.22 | 5.744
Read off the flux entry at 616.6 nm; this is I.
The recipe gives 5.602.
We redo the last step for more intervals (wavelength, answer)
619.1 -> 6.001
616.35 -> 5.647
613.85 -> 5.514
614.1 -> 5.744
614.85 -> 6.134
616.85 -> 5.636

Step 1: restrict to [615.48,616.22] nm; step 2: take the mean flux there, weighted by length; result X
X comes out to 5.85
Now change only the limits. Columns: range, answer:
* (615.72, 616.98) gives 5.69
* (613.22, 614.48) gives 5.55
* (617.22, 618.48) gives 5.82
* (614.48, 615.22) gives 6.11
